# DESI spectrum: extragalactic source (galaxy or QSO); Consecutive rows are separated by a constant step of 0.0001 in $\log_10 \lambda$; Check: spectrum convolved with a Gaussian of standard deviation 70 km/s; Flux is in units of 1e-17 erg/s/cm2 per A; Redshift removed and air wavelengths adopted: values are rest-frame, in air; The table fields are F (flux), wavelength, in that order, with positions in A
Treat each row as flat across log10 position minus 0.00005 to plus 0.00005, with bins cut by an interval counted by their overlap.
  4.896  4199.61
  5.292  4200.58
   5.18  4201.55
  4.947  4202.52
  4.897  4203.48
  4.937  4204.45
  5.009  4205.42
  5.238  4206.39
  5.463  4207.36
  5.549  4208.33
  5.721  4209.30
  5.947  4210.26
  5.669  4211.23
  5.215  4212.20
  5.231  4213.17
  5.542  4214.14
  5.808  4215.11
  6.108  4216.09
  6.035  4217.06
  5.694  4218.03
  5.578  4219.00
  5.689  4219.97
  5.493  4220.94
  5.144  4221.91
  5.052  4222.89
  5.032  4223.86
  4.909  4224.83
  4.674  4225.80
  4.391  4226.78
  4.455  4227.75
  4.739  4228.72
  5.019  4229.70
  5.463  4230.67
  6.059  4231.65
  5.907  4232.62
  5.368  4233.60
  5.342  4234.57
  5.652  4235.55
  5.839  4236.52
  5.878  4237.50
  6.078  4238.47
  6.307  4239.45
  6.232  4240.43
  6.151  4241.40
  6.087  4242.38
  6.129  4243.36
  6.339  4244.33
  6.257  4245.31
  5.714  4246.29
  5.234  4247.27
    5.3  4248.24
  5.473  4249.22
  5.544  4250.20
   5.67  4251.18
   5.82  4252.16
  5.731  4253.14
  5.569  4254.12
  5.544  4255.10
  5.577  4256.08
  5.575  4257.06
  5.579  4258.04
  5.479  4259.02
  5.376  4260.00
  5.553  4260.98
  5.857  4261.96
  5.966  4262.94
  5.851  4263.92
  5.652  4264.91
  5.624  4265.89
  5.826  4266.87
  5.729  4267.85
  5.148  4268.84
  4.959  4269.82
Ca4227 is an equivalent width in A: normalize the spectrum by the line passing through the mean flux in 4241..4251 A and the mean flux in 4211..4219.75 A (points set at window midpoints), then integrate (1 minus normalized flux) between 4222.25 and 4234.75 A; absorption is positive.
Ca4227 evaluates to 1.4 A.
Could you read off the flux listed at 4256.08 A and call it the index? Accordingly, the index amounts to 5.577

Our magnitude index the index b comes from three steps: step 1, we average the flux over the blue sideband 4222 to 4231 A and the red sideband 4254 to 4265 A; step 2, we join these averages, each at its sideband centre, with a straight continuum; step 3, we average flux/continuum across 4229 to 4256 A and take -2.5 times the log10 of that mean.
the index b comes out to -0.10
